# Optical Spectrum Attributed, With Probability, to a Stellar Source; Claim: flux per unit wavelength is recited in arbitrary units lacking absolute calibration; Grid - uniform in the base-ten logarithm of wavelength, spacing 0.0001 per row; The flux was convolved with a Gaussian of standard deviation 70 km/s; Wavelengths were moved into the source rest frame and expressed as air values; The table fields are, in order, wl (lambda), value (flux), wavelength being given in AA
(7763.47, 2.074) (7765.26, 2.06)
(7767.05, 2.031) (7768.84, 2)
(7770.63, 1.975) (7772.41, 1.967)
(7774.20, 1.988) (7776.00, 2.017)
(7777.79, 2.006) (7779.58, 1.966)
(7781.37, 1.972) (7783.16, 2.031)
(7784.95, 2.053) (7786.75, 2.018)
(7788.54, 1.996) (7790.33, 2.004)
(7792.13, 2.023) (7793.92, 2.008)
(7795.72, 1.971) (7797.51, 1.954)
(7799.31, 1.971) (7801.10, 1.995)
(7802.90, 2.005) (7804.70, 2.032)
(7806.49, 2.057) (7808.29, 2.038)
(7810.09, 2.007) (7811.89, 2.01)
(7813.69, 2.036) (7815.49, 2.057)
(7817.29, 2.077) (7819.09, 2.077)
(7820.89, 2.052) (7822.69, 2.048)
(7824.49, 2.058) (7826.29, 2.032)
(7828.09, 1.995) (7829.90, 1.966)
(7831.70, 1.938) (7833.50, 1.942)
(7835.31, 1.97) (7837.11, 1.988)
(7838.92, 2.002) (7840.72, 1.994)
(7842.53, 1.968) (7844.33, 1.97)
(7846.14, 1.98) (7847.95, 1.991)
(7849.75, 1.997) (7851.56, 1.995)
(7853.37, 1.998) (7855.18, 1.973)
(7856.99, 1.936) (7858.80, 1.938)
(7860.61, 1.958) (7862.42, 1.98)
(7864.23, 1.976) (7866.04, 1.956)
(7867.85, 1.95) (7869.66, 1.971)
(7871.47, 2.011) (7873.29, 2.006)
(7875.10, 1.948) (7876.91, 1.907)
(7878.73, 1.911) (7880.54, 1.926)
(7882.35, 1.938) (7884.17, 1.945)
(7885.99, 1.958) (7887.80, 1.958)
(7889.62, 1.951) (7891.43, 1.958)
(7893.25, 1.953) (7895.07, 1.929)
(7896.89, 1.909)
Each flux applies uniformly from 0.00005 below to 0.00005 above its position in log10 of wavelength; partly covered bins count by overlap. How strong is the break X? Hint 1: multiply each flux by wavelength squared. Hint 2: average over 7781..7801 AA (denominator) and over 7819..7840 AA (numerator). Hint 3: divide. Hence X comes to 1.0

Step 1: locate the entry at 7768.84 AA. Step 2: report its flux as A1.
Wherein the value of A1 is 2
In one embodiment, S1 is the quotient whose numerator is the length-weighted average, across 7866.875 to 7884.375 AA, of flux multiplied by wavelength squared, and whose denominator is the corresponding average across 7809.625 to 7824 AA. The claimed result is 0.97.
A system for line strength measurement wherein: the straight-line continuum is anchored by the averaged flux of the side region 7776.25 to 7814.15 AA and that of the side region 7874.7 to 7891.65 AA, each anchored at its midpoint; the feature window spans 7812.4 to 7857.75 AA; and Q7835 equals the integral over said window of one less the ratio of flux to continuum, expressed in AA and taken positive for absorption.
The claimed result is -0.6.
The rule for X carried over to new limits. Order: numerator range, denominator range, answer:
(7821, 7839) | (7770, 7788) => 1.01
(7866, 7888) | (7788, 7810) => 0.99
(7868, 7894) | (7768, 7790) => 1.00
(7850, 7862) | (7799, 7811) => 0.99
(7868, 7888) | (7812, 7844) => 0.98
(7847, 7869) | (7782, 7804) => 1.00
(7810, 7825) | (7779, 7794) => 1.03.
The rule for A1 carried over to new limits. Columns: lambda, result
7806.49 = 2.057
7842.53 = 1.968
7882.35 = 1.938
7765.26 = 2.06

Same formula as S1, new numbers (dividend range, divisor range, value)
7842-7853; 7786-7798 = 1.01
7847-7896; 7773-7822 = 0.99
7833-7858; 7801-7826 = 0.98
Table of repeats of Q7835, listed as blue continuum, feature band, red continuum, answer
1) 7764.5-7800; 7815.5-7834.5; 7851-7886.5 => -0.4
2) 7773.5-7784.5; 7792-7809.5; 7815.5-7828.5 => 0.2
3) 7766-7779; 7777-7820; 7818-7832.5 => -0.1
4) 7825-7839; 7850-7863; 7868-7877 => 0.0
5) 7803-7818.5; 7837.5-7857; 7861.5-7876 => 0.1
